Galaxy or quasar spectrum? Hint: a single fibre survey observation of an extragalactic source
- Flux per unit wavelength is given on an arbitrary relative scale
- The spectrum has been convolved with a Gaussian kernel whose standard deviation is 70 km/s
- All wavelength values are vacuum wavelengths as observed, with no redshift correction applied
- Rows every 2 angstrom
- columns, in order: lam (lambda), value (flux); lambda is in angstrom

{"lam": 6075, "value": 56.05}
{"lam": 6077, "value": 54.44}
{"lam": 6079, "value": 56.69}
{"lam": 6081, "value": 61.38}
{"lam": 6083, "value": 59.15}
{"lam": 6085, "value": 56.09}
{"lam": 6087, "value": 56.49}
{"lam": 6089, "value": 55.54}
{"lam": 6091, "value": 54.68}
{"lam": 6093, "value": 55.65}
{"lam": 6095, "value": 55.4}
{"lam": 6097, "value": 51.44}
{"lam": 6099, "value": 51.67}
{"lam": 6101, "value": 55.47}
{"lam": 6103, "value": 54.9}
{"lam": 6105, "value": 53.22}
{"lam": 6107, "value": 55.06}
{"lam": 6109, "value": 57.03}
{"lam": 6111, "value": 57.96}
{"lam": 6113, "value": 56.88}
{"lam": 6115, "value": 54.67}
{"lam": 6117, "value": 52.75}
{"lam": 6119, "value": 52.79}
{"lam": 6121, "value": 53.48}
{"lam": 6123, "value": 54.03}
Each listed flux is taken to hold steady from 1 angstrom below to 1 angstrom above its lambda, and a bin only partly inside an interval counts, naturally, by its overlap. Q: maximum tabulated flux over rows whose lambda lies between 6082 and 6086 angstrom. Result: 59.15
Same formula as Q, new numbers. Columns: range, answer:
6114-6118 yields 54.67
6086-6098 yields 56.49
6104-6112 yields 57.96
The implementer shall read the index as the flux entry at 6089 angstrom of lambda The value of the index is 55.54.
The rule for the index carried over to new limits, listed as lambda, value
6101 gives 55.47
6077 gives 54.44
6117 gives 52.75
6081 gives 61.38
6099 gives 51.67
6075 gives 56.05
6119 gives 52.79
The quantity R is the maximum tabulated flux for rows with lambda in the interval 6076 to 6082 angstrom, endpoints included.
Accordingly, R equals 61.38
